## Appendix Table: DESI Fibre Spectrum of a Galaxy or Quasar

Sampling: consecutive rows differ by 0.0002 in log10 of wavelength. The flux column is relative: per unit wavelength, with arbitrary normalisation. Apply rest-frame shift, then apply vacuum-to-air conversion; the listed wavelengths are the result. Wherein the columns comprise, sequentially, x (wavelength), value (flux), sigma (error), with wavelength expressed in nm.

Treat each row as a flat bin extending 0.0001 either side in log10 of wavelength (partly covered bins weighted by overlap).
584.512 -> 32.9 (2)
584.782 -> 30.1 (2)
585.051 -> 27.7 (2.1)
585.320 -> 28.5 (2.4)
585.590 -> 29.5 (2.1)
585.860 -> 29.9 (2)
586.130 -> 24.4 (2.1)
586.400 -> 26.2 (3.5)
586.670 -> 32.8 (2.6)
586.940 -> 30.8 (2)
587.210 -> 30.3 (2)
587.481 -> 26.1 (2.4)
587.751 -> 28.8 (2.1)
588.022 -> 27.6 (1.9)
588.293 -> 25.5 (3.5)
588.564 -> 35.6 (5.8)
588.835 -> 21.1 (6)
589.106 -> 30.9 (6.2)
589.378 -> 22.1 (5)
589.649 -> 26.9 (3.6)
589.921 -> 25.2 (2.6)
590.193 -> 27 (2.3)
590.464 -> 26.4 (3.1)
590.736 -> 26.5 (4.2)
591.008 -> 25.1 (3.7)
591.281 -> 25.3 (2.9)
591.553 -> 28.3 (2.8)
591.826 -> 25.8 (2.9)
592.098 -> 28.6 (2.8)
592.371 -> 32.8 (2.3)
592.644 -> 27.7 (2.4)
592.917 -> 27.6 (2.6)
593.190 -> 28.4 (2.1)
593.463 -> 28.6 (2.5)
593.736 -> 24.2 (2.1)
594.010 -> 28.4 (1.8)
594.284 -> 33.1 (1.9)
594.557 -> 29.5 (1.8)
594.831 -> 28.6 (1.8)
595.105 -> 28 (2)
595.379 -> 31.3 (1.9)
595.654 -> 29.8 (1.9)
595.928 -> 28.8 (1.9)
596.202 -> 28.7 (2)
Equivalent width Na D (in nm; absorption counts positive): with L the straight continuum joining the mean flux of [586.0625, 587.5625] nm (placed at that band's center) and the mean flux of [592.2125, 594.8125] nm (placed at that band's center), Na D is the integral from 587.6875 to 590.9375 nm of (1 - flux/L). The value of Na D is 0.21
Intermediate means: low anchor 28.7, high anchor 28.9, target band 26.9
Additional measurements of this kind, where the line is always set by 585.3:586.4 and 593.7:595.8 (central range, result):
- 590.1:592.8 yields 0.13 nm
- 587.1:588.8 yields -0.02 nm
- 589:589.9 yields 0.07 nm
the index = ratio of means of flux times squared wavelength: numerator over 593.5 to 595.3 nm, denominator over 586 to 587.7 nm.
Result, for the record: 1.03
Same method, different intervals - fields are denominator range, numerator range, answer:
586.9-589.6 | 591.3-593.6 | 1.04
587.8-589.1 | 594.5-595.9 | 1.08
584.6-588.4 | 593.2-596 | 1.05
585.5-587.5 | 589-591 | 0.92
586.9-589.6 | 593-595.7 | 1.06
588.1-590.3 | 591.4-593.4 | 1.07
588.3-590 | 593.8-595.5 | 1.12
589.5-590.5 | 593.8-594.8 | 1.14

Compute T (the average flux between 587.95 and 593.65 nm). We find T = 27.3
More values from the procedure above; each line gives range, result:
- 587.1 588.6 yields 28.5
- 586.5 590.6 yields 27.8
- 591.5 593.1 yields 28.5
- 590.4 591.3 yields 25.8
